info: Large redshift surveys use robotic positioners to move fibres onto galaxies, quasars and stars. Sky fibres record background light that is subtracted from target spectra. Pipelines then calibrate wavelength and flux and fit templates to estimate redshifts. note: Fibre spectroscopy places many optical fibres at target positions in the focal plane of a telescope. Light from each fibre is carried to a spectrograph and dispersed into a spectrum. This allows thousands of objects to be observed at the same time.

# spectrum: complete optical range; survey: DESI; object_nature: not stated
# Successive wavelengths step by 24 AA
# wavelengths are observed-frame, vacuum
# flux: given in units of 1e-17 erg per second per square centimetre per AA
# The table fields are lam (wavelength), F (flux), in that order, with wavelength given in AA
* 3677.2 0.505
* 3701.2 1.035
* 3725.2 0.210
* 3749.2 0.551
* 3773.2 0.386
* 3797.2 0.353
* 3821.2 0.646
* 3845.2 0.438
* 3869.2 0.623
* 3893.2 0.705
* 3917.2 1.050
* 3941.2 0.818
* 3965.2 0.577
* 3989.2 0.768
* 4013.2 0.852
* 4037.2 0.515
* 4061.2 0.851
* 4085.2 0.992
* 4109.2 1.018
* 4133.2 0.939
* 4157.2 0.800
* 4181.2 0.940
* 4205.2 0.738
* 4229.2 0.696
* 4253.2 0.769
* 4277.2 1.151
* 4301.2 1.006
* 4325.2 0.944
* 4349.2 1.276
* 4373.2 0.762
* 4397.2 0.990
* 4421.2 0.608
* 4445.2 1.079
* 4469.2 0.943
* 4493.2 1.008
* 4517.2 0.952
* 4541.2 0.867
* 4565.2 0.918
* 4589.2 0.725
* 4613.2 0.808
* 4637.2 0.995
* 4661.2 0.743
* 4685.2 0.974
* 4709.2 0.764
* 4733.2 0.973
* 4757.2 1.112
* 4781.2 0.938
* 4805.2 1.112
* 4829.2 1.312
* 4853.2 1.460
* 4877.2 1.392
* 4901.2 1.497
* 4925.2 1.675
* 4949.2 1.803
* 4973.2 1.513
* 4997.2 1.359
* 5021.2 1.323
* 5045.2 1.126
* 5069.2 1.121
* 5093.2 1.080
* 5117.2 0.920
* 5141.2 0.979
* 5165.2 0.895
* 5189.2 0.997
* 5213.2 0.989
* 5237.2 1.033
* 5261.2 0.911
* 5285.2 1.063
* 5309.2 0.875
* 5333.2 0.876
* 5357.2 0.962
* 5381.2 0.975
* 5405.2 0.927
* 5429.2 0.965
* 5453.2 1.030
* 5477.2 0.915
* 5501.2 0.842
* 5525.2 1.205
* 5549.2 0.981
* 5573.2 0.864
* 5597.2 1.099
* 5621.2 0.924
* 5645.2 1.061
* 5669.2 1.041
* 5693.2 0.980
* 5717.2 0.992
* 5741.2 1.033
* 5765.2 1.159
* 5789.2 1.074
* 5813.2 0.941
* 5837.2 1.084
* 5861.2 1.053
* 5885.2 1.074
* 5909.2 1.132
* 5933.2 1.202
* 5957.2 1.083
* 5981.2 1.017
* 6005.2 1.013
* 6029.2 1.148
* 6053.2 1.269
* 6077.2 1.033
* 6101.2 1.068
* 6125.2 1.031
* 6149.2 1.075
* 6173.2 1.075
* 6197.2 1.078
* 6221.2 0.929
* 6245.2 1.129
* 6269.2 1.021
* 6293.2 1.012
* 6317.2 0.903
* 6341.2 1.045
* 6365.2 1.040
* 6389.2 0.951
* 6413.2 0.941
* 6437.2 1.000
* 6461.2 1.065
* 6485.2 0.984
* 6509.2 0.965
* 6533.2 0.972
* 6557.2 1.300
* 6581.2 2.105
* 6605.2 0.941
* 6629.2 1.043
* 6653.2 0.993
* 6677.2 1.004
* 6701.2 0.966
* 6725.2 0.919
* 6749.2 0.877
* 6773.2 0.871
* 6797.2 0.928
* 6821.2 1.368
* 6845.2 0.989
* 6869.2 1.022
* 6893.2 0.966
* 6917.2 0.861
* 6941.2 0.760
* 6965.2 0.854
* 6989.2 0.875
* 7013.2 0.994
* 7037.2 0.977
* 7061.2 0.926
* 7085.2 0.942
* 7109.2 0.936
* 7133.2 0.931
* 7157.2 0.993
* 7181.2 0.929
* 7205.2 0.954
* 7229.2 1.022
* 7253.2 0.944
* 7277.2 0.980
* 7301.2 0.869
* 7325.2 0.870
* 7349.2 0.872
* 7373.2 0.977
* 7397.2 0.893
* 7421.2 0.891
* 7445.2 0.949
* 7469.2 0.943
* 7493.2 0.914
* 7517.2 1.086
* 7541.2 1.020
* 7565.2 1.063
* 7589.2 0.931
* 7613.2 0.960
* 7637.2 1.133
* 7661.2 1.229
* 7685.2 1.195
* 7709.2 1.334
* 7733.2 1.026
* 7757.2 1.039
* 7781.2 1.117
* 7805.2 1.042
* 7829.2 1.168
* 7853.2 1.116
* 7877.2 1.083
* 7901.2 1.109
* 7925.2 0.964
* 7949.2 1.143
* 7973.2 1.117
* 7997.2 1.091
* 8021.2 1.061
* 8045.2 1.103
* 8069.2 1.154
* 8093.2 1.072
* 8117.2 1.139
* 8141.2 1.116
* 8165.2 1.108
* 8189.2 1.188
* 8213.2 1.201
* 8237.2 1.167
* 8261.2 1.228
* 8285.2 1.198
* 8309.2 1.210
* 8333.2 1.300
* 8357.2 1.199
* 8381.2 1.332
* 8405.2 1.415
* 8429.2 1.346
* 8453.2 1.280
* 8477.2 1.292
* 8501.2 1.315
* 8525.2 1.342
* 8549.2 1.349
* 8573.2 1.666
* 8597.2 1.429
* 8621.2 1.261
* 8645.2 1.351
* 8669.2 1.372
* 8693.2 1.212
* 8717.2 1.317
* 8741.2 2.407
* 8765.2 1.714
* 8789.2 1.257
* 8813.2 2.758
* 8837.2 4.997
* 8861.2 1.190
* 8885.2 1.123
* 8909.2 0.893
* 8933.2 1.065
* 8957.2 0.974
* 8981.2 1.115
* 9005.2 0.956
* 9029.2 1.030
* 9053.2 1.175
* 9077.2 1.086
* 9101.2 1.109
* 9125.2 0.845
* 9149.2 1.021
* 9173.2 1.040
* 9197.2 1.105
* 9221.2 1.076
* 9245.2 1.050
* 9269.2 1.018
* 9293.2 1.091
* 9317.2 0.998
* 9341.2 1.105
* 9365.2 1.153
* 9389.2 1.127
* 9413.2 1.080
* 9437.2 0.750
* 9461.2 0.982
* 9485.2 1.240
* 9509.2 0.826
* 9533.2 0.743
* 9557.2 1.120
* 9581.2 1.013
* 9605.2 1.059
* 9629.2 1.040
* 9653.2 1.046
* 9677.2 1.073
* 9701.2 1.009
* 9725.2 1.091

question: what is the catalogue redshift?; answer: 0.764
